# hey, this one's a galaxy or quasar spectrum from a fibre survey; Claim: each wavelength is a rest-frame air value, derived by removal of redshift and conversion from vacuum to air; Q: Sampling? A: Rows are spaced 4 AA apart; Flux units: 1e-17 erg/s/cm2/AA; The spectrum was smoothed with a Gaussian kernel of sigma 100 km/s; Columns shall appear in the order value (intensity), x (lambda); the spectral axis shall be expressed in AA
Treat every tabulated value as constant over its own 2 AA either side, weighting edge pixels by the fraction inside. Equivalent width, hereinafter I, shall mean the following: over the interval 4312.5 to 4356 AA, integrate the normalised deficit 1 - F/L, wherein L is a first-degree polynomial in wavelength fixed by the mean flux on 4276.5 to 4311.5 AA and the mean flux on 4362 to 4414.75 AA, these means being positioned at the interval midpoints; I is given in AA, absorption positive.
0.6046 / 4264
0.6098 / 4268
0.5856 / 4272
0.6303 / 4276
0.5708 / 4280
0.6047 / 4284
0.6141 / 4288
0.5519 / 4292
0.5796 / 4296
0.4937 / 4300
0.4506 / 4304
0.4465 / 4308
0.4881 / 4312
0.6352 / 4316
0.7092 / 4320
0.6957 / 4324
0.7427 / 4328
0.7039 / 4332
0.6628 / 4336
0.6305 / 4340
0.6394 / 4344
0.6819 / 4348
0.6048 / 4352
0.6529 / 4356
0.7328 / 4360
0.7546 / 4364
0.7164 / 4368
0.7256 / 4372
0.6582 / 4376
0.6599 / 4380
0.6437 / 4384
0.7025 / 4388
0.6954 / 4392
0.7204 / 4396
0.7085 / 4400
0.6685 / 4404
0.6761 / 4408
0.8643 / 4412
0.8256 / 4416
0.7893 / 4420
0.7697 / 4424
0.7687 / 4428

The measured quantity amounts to -3.7 AA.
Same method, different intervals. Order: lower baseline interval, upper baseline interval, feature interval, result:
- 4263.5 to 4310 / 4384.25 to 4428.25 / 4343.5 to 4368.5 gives -0.73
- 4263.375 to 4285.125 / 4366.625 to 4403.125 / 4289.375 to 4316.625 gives 4.66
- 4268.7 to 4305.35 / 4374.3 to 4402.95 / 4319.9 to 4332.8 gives -2.13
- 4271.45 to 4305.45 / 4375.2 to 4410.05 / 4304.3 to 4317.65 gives 1.81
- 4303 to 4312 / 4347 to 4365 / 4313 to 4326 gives -3.86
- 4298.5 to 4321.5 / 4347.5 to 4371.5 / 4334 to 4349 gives -0.38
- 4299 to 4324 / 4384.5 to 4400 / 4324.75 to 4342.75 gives -2.80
